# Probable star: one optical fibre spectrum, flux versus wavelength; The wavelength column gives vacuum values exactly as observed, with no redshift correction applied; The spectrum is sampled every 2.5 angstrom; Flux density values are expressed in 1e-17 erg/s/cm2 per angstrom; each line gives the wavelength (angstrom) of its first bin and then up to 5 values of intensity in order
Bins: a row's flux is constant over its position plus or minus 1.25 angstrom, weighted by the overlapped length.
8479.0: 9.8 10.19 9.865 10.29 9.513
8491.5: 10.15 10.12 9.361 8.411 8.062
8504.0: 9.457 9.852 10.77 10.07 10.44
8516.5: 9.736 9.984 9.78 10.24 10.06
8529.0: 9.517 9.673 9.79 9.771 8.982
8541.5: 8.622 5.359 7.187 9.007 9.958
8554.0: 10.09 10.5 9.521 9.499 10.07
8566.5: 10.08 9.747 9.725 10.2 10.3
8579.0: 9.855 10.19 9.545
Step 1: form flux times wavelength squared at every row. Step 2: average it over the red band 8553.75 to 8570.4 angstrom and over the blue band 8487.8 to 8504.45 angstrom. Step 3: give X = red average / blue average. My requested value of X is 1.08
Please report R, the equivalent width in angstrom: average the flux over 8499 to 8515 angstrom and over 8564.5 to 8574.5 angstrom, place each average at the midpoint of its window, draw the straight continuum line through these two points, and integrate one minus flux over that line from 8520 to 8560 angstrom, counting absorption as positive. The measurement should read 2.22 angstrom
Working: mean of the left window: 9.66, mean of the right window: 9.93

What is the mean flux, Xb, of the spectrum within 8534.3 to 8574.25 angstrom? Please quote 9.26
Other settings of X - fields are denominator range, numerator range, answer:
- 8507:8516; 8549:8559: 0.97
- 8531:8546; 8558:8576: 1.16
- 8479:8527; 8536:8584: 0.97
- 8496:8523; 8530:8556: 0.93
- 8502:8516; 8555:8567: 1.01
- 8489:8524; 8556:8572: 1.03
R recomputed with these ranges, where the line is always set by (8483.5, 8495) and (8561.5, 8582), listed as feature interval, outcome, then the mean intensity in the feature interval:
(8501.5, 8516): 0.1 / 9.92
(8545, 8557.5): 0.9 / 9.25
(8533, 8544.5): 1.5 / 8.68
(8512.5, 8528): -0.1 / 10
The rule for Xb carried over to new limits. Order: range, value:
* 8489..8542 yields 9.67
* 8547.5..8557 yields 9.77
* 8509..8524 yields 10.1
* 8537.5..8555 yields 8.45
